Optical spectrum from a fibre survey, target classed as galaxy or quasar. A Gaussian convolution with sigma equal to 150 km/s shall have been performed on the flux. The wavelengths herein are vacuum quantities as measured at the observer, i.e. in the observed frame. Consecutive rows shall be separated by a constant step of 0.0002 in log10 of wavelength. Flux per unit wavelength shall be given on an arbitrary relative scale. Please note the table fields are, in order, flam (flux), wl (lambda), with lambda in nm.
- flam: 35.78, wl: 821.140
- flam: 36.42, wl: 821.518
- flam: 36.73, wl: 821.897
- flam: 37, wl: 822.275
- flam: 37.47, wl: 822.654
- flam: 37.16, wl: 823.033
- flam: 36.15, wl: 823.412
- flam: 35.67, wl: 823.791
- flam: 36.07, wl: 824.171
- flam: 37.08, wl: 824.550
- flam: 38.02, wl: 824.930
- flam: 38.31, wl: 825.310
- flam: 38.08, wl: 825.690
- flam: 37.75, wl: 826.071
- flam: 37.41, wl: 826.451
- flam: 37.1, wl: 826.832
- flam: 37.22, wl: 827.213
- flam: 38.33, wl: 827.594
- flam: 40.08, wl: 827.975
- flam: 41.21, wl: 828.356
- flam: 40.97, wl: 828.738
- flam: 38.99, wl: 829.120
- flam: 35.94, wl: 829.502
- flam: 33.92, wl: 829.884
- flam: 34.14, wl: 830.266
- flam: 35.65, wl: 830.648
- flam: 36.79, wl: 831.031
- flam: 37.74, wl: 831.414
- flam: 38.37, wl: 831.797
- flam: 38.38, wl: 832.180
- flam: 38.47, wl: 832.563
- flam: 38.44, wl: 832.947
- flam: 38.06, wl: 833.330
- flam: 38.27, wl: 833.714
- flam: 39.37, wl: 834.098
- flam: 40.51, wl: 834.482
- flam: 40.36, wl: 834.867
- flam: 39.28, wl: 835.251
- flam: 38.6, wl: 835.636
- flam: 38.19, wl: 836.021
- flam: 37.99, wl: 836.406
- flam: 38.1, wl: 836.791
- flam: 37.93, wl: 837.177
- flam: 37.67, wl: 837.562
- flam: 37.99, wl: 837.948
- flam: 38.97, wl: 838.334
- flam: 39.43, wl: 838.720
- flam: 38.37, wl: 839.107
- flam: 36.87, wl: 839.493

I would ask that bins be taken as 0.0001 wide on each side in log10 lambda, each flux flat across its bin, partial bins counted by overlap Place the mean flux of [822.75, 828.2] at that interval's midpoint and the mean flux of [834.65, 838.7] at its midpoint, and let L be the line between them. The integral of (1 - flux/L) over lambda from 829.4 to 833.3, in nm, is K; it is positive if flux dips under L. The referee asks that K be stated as 0.12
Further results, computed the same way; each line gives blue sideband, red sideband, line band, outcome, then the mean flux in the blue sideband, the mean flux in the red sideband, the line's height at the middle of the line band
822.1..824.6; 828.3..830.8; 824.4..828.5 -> -0.15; 36.6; 37.1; 36.9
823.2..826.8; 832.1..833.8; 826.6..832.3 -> 0.03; 37.2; 38.3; 37.8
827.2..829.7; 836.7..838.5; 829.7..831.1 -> 0.14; 39.1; 38.1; 38.9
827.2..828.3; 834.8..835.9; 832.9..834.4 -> 0.02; 39.1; 39.2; 39.2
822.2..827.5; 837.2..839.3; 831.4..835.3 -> -0.09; 37.2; 38.4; 38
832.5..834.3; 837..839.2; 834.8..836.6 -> -0.01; 38.5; 38.4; 38.5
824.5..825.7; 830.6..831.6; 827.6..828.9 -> -0.11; 37.9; 36.9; 37.4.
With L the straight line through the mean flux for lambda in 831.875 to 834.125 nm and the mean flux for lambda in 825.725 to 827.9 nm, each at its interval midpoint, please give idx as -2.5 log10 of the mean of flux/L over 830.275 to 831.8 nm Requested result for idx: 0.05 mag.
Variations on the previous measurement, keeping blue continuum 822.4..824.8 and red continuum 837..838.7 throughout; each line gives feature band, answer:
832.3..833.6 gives -0.02 mag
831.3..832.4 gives -0.02 mag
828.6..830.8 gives 0.02 mag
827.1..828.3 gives -0.05 mag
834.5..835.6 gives -0.05 mag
